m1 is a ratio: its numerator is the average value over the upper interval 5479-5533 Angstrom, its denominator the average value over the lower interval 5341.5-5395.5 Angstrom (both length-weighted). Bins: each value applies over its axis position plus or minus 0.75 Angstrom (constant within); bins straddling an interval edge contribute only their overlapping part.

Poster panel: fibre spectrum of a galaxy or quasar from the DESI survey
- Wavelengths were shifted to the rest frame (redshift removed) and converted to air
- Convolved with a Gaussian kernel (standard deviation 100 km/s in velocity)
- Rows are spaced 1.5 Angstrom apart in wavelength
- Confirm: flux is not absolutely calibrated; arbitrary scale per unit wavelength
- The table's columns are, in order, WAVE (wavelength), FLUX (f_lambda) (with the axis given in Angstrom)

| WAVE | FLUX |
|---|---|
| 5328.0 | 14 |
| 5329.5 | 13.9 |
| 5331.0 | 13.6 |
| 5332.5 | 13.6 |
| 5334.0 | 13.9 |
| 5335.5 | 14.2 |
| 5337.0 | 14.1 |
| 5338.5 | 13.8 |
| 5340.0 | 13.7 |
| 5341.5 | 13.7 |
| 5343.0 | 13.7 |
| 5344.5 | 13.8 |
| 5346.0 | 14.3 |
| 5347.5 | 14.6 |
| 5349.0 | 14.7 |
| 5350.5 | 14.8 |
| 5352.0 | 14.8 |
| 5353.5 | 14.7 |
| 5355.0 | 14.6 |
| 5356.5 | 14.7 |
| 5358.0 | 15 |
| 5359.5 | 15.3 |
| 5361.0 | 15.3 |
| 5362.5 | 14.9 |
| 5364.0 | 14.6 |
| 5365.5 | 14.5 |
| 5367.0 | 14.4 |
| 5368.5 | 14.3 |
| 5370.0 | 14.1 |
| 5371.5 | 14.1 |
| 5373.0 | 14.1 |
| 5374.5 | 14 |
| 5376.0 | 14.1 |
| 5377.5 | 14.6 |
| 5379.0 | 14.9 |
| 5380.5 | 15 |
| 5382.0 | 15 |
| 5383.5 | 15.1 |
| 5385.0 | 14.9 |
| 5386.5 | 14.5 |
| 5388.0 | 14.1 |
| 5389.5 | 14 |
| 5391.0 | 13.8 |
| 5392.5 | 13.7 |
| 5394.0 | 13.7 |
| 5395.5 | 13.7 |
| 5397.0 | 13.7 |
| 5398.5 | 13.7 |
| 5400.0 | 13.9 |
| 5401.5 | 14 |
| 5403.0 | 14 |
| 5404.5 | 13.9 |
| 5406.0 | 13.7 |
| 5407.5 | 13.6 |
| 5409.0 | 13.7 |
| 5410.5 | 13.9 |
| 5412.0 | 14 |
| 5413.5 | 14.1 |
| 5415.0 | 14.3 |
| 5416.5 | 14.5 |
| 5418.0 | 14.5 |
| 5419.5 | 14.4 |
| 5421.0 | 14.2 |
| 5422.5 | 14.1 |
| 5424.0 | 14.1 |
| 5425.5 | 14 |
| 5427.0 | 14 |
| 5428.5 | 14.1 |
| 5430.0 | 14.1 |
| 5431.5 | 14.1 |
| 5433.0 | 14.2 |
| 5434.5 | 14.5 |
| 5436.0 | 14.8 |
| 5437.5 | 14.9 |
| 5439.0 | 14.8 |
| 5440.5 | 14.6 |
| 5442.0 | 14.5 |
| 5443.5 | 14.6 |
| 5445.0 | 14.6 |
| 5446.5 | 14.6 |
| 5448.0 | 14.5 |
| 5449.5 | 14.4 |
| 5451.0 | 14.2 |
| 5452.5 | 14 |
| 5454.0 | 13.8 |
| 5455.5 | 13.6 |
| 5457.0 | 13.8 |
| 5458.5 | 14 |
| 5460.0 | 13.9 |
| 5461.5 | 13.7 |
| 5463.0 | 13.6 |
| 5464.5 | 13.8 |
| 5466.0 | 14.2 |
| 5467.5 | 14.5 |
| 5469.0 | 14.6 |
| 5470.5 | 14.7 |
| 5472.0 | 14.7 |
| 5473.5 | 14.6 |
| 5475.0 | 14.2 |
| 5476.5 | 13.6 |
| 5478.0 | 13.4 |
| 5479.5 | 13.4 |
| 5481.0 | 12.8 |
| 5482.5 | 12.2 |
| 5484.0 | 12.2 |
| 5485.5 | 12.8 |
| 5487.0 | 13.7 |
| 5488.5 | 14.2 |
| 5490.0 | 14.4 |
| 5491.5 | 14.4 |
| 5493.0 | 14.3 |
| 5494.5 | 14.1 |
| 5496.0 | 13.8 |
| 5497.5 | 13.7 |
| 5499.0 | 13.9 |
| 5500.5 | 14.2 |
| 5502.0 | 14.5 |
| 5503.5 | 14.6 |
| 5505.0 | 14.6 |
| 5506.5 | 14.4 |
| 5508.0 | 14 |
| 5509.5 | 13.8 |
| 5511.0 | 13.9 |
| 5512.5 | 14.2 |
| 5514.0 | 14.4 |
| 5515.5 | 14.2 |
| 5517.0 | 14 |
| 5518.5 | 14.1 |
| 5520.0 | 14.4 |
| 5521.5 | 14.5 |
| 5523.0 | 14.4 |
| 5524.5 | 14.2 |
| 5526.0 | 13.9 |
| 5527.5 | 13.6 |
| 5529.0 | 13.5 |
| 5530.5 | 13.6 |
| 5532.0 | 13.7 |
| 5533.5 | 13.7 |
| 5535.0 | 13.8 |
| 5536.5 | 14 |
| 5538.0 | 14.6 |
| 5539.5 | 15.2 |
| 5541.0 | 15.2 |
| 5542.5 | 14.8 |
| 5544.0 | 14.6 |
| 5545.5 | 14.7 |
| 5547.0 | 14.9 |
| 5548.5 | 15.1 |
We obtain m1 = 0.96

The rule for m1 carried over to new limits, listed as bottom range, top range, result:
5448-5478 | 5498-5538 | 1.00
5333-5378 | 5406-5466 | 0.99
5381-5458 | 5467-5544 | 0.99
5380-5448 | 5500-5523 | 1.00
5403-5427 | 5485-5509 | 1.00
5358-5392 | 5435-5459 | 0.99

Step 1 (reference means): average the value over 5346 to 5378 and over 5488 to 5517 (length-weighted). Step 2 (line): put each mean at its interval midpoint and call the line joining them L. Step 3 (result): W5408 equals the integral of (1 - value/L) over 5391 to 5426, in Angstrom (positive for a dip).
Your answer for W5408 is 1.2 Angstrom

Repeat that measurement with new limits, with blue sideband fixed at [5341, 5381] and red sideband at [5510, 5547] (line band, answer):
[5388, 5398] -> 0.46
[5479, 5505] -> 0.99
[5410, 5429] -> 0.31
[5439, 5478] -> 0.37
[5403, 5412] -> 0.39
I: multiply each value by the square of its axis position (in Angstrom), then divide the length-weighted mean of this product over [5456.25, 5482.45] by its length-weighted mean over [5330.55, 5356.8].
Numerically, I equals 1.03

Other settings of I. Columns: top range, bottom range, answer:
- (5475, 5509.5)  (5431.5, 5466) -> 0.98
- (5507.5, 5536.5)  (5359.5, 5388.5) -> 1.01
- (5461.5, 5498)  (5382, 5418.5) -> 1.01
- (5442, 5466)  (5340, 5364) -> 1.00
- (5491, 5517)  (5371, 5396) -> 1.03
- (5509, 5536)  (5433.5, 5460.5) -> 1.00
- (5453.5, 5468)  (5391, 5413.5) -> 1.03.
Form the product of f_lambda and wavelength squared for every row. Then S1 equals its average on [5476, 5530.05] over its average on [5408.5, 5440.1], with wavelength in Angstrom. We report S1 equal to 1.00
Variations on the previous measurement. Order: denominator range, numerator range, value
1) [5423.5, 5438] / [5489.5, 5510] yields 1.02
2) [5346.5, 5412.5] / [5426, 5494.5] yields 1.01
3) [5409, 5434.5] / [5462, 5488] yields 0.99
